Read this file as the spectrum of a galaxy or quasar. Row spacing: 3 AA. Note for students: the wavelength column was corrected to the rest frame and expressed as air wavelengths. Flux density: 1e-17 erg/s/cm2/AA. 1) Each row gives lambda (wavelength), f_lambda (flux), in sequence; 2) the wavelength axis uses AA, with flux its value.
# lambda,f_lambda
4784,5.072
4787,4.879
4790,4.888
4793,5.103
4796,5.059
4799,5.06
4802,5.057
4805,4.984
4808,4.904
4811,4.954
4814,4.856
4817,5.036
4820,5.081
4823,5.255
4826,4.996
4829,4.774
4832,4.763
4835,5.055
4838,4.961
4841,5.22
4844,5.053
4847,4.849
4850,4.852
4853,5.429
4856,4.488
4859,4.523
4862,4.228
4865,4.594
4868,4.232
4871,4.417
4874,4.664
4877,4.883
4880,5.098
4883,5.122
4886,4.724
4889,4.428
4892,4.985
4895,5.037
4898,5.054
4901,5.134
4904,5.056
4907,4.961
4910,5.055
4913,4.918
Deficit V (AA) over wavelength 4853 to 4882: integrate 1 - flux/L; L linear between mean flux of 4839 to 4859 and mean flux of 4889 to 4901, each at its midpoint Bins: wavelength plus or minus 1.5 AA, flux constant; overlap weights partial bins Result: 1.9 AA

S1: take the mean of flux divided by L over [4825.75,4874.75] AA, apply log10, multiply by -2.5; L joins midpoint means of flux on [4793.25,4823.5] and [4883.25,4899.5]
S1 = 0.040 mag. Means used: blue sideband 5.02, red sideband 4.87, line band 4.77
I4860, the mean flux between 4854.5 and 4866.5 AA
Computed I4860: 4.46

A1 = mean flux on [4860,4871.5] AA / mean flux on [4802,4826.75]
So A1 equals 0.9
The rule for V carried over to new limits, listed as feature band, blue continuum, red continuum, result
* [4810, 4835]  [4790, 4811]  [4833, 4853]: 0.2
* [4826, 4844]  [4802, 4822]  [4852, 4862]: -0.5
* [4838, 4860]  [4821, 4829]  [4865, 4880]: -0.4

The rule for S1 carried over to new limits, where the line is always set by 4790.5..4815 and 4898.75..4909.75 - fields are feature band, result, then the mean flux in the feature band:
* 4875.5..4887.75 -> 0.02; 4.95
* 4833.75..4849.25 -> 0.00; 5.02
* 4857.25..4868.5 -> 0.14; 4.41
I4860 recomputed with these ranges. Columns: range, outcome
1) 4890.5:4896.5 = 5.01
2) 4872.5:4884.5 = 4.94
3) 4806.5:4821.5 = 4.97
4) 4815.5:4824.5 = 5.12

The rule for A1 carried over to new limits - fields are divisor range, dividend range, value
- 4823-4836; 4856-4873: 0.90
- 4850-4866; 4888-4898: 1.04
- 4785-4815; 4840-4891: 0.95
